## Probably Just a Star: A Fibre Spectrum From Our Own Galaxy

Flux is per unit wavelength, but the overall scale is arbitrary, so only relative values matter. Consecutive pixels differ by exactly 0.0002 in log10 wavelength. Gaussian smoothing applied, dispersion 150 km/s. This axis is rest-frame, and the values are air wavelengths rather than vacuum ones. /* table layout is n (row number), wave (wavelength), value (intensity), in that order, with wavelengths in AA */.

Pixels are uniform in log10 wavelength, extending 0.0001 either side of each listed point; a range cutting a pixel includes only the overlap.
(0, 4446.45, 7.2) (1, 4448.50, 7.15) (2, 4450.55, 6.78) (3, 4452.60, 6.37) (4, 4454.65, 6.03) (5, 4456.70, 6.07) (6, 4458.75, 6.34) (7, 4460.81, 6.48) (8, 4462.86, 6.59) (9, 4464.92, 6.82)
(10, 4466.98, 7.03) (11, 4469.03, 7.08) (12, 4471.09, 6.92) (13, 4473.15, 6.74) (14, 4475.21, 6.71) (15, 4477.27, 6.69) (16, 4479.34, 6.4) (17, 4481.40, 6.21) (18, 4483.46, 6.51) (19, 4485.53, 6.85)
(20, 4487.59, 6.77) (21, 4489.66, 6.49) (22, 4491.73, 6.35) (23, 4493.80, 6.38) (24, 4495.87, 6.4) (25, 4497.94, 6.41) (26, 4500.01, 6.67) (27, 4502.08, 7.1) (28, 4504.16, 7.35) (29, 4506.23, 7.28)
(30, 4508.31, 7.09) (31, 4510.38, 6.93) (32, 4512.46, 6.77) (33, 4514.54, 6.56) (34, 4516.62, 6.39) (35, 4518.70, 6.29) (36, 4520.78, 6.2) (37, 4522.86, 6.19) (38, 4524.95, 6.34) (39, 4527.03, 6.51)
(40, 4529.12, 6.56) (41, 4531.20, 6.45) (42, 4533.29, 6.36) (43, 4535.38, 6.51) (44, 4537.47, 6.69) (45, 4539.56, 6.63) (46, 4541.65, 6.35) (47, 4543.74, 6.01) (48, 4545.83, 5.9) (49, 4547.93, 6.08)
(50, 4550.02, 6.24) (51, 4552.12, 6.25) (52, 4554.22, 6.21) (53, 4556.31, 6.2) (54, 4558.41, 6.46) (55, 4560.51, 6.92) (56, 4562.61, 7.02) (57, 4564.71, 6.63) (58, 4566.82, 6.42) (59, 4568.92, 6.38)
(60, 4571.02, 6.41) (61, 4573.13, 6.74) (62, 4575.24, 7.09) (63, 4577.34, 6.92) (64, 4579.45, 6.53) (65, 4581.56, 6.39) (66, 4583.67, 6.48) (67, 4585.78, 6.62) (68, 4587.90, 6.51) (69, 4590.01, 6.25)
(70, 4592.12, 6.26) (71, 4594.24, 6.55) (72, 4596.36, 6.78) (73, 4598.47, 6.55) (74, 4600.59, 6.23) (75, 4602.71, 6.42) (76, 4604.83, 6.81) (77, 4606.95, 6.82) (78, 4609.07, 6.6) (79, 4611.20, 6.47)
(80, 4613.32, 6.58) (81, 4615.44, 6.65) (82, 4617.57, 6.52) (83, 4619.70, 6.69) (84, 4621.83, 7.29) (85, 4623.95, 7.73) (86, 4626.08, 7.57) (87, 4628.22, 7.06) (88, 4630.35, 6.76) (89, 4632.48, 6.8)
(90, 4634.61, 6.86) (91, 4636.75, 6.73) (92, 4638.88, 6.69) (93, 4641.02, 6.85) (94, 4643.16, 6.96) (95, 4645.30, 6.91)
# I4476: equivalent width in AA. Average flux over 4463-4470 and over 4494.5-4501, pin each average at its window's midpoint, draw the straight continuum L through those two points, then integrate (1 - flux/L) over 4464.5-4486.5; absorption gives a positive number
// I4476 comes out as 0.3 AA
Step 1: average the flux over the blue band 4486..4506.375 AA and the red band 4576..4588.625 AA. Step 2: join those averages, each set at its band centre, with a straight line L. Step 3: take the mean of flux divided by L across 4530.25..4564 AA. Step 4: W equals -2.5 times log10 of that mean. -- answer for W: 0.04 mag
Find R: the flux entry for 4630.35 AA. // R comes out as 6.76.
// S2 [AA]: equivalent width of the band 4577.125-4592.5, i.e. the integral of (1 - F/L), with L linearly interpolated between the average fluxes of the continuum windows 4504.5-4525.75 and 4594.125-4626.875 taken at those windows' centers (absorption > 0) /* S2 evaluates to 0.6 AA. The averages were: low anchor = 6.63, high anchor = 6.77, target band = 6.48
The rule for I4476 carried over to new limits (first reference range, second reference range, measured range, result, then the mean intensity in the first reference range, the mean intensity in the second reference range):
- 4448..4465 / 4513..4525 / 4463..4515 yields -2.7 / 6.48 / 6.34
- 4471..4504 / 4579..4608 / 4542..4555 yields 0.9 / 6.61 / 6.51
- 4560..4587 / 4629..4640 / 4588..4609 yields 0.6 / 6.65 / 6.78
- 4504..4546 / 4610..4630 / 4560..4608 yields 1.4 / 6.54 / 6.94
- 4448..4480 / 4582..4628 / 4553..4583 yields 0.4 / 6.63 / 6.69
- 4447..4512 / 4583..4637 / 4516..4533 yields 0.8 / 6.68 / 6.72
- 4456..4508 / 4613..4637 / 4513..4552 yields 2.4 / 6.68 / 6.95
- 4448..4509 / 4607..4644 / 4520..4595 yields 3.6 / 6.66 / 6.87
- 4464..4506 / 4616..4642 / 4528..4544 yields 0.8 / 6.71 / 6.96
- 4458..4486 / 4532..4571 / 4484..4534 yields -0.5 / 6.67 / 6.4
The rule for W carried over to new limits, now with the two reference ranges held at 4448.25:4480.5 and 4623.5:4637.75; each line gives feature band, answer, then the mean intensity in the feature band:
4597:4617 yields 0.065 mag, 6.58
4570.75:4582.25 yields 0.032 mag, 6.71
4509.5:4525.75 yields 0.050 mag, 6.45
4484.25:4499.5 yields 0.027 mag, 6.53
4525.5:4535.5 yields 0.053 mag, 6.47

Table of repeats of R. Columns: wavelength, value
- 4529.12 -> 6.56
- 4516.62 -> 6.39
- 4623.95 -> 7.73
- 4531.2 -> 6.45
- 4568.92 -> 6.38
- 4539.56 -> 6.63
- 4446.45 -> 7.2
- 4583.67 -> 6.48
